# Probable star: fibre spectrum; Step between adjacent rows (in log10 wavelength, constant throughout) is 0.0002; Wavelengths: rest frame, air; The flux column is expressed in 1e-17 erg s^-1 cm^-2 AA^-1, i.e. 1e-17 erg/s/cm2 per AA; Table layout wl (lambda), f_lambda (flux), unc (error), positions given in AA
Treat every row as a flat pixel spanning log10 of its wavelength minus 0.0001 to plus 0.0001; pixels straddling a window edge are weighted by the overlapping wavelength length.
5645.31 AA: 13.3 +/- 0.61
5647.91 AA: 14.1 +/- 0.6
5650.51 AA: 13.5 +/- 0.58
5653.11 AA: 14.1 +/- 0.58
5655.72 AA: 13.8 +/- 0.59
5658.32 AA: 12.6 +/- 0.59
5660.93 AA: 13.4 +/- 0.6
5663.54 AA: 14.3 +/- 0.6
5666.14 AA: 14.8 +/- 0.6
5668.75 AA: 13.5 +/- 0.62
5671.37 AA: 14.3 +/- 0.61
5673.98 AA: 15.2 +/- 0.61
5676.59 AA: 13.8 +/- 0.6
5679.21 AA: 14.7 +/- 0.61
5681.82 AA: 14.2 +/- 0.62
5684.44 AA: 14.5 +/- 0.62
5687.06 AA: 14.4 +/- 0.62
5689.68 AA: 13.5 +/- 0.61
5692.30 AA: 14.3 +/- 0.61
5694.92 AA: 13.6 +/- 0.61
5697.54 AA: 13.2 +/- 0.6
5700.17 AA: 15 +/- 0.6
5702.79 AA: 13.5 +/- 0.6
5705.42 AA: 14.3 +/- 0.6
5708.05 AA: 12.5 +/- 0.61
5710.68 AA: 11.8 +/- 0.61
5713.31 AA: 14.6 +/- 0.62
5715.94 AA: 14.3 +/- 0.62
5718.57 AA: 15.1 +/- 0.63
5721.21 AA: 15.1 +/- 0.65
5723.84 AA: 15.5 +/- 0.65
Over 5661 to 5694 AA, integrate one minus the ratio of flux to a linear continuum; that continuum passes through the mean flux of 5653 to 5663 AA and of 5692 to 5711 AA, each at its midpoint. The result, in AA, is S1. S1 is -1.8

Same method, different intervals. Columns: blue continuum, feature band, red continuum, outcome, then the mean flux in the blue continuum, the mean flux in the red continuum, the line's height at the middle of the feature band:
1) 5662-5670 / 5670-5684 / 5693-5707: -0.3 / 14.2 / 13.9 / 14.1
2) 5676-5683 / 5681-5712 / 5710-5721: 1.1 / 14.3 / 14.2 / 14.2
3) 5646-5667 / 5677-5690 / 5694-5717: -0.5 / 13.8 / 13.6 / 13.7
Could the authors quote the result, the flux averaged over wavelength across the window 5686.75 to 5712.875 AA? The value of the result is 13.6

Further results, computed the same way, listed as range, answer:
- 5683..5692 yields 14.1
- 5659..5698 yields 14.1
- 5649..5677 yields 13.9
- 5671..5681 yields 14.5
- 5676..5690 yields 14.2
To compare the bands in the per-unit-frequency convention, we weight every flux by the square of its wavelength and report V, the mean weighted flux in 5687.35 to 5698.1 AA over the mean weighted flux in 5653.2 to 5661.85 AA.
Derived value 1.04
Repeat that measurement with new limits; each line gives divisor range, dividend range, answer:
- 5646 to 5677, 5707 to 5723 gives 1.02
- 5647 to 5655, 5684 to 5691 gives 1.03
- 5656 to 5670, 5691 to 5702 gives 1.03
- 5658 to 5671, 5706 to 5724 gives 1.03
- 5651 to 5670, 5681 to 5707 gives 1.03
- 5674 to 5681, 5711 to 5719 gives 1.00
